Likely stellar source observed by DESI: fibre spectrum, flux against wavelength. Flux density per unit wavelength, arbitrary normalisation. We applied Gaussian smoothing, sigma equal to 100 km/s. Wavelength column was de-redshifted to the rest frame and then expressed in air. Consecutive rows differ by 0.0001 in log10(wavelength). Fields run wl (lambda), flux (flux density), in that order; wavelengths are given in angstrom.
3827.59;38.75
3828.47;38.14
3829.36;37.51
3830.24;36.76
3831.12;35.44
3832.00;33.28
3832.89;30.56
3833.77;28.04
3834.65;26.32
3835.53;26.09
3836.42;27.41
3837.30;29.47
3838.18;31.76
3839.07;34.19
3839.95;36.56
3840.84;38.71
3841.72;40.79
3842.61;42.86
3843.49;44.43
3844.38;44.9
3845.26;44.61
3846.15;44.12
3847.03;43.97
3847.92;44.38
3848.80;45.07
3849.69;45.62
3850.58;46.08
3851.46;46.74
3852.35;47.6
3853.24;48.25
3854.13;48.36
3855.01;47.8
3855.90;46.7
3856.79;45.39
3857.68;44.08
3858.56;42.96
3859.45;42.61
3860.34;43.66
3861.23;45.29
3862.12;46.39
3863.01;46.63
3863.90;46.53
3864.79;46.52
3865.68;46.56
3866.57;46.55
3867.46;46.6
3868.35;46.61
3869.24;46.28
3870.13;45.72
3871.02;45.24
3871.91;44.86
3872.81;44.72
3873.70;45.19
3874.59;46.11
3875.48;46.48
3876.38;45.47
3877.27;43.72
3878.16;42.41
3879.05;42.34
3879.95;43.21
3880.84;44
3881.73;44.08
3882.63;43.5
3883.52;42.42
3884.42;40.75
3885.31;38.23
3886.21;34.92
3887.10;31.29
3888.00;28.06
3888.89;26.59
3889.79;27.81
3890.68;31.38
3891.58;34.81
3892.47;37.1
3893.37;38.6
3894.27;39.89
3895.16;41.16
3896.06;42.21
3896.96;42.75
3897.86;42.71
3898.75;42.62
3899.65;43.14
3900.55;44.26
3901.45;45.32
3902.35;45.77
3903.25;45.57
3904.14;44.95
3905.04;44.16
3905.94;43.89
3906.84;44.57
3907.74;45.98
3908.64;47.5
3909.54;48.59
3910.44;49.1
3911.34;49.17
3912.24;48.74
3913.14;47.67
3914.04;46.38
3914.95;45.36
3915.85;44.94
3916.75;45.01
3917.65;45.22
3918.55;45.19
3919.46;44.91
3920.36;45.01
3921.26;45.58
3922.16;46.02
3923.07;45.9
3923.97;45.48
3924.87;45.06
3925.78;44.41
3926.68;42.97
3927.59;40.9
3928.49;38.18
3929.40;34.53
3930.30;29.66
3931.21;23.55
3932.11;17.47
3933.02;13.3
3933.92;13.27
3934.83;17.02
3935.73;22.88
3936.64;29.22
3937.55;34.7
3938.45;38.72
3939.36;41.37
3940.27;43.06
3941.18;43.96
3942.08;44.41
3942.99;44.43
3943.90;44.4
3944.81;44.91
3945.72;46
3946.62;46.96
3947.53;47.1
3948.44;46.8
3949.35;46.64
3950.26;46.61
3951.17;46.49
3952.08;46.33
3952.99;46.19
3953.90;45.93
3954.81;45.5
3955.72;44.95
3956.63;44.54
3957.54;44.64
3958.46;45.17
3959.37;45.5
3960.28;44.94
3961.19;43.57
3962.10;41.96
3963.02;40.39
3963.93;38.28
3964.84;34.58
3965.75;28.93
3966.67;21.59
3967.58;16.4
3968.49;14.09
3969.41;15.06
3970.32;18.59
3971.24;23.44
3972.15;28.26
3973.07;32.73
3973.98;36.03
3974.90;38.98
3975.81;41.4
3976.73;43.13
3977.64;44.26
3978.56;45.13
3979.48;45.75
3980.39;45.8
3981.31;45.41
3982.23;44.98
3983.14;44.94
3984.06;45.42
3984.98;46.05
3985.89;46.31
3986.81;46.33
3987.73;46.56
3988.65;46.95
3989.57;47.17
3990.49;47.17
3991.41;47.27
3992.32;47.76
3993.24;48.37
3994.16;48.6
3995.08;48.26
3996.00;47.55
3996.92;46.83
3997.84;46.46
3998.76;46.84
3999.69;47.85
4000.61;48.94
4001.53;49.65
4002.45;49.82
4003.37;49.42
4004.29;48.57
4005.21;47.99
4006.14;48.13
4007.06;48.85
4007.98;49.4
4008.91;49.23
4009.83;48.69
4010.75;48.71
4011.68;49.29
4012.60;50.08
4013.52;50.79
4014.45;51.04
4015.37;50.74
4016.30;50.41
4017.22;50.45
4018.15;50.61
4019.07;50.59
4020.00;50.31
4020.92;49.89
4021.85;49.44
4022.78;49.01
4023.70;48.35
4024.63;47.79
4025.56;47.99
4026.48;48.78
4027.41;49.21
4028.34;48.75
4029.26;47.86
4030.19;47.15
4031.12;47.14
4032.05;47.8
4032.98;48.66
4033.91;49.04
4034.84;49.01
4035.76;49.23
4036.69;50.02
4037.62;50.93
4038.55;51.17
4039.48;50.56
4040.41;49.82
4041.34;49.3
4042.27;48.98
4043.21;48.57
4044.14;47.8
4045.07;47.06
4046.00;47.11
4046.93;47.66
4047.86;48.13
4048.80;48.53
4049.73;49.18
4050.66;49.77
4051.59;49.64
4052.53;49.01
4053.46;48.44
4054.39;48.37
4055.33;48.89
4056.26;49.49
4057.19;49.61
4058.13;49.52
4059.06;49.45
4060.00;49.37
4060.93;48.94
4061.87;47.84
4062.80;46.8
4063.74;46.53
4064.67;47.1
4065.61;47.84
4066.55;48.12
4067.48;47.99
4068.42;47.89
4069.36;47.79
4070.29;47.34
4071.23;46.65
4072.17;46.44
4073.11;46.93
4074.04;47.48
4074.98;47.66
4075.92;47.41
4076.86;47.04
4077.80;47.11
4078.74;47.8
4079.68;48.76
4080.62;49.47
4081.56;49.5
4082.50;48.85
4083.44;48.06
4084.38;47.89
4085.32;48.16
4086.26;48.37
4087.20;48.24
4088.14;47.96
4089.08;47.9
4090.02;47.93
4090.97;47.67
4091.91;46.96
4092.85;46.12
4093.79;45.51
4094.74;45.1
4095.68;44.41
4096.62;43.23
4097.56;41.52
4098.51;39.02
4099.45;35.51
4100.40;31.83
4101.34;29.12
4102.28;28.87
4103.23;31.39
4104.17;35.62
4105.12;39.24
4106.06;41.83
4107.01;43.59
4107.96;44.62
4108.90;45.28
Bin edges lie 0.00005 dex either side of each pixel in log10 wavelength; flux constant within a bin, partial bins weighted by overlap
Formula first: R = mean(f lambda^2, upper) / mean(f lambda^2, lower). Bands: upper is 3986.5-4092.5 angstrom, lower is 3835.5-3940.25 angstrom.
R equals 1.3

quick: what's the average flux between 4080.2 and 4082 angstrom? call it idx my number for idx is 49.5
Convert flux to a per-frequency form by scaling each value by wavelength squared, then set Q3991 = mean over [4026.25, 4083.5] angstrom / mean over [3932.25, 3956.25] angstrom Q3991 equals 1.3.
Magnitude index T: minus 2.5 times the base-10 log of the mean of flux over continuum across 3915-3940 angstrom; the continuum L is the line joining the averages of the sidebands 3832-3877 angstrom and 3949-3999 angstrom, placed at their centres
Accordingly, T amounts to 0.14 mag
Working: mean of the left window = 42.5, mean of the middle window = 36.5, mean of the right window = 41.2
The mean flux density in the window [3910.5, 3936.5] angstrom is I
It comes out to 38.4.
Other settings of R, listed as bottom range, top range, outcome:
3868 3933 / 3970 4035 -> 1.17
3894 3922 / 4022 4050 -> 1.15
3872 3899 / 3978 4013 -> 1.26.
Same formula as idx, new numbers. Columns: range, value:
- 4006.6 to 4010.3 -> 49.1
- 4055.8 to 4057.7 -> 49.5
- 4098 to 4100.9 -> 35.4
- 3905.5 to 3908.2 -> 44.8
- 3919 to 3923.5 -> 45.4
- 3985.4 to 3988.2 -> 46.4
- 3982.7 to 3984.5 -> 45.1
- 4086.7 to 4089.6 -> 48.1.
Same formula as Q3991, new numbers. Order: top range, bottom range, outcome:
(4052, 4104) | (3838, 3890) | 1.19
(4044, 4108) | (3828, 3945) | 1.24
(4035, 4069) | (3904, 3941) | 1.31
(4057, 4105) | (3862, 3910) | 1.18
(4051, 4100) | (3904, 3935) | 1.25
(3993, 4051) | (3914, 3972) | 1.33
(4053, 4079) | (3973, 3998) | 1.10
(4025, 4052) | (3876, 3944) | 1.30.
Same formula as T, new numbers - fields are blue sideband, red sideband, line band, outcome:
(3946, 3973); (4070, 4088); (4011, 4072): -0.098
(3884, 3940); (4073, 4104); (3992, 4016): -0.164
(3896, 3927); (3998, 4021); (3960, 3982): 0.353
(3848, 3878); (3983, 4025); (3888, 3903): 0.192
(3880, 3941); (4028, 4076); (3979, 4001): -0.054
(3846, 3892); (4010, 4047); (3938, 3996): 0.131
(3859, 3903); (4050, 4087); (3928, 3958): 0.153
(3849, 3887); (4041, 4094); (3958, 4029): 0.068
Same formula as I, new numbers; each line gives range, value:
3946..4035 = 44.6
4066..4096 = 47.5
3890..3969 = 40.5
